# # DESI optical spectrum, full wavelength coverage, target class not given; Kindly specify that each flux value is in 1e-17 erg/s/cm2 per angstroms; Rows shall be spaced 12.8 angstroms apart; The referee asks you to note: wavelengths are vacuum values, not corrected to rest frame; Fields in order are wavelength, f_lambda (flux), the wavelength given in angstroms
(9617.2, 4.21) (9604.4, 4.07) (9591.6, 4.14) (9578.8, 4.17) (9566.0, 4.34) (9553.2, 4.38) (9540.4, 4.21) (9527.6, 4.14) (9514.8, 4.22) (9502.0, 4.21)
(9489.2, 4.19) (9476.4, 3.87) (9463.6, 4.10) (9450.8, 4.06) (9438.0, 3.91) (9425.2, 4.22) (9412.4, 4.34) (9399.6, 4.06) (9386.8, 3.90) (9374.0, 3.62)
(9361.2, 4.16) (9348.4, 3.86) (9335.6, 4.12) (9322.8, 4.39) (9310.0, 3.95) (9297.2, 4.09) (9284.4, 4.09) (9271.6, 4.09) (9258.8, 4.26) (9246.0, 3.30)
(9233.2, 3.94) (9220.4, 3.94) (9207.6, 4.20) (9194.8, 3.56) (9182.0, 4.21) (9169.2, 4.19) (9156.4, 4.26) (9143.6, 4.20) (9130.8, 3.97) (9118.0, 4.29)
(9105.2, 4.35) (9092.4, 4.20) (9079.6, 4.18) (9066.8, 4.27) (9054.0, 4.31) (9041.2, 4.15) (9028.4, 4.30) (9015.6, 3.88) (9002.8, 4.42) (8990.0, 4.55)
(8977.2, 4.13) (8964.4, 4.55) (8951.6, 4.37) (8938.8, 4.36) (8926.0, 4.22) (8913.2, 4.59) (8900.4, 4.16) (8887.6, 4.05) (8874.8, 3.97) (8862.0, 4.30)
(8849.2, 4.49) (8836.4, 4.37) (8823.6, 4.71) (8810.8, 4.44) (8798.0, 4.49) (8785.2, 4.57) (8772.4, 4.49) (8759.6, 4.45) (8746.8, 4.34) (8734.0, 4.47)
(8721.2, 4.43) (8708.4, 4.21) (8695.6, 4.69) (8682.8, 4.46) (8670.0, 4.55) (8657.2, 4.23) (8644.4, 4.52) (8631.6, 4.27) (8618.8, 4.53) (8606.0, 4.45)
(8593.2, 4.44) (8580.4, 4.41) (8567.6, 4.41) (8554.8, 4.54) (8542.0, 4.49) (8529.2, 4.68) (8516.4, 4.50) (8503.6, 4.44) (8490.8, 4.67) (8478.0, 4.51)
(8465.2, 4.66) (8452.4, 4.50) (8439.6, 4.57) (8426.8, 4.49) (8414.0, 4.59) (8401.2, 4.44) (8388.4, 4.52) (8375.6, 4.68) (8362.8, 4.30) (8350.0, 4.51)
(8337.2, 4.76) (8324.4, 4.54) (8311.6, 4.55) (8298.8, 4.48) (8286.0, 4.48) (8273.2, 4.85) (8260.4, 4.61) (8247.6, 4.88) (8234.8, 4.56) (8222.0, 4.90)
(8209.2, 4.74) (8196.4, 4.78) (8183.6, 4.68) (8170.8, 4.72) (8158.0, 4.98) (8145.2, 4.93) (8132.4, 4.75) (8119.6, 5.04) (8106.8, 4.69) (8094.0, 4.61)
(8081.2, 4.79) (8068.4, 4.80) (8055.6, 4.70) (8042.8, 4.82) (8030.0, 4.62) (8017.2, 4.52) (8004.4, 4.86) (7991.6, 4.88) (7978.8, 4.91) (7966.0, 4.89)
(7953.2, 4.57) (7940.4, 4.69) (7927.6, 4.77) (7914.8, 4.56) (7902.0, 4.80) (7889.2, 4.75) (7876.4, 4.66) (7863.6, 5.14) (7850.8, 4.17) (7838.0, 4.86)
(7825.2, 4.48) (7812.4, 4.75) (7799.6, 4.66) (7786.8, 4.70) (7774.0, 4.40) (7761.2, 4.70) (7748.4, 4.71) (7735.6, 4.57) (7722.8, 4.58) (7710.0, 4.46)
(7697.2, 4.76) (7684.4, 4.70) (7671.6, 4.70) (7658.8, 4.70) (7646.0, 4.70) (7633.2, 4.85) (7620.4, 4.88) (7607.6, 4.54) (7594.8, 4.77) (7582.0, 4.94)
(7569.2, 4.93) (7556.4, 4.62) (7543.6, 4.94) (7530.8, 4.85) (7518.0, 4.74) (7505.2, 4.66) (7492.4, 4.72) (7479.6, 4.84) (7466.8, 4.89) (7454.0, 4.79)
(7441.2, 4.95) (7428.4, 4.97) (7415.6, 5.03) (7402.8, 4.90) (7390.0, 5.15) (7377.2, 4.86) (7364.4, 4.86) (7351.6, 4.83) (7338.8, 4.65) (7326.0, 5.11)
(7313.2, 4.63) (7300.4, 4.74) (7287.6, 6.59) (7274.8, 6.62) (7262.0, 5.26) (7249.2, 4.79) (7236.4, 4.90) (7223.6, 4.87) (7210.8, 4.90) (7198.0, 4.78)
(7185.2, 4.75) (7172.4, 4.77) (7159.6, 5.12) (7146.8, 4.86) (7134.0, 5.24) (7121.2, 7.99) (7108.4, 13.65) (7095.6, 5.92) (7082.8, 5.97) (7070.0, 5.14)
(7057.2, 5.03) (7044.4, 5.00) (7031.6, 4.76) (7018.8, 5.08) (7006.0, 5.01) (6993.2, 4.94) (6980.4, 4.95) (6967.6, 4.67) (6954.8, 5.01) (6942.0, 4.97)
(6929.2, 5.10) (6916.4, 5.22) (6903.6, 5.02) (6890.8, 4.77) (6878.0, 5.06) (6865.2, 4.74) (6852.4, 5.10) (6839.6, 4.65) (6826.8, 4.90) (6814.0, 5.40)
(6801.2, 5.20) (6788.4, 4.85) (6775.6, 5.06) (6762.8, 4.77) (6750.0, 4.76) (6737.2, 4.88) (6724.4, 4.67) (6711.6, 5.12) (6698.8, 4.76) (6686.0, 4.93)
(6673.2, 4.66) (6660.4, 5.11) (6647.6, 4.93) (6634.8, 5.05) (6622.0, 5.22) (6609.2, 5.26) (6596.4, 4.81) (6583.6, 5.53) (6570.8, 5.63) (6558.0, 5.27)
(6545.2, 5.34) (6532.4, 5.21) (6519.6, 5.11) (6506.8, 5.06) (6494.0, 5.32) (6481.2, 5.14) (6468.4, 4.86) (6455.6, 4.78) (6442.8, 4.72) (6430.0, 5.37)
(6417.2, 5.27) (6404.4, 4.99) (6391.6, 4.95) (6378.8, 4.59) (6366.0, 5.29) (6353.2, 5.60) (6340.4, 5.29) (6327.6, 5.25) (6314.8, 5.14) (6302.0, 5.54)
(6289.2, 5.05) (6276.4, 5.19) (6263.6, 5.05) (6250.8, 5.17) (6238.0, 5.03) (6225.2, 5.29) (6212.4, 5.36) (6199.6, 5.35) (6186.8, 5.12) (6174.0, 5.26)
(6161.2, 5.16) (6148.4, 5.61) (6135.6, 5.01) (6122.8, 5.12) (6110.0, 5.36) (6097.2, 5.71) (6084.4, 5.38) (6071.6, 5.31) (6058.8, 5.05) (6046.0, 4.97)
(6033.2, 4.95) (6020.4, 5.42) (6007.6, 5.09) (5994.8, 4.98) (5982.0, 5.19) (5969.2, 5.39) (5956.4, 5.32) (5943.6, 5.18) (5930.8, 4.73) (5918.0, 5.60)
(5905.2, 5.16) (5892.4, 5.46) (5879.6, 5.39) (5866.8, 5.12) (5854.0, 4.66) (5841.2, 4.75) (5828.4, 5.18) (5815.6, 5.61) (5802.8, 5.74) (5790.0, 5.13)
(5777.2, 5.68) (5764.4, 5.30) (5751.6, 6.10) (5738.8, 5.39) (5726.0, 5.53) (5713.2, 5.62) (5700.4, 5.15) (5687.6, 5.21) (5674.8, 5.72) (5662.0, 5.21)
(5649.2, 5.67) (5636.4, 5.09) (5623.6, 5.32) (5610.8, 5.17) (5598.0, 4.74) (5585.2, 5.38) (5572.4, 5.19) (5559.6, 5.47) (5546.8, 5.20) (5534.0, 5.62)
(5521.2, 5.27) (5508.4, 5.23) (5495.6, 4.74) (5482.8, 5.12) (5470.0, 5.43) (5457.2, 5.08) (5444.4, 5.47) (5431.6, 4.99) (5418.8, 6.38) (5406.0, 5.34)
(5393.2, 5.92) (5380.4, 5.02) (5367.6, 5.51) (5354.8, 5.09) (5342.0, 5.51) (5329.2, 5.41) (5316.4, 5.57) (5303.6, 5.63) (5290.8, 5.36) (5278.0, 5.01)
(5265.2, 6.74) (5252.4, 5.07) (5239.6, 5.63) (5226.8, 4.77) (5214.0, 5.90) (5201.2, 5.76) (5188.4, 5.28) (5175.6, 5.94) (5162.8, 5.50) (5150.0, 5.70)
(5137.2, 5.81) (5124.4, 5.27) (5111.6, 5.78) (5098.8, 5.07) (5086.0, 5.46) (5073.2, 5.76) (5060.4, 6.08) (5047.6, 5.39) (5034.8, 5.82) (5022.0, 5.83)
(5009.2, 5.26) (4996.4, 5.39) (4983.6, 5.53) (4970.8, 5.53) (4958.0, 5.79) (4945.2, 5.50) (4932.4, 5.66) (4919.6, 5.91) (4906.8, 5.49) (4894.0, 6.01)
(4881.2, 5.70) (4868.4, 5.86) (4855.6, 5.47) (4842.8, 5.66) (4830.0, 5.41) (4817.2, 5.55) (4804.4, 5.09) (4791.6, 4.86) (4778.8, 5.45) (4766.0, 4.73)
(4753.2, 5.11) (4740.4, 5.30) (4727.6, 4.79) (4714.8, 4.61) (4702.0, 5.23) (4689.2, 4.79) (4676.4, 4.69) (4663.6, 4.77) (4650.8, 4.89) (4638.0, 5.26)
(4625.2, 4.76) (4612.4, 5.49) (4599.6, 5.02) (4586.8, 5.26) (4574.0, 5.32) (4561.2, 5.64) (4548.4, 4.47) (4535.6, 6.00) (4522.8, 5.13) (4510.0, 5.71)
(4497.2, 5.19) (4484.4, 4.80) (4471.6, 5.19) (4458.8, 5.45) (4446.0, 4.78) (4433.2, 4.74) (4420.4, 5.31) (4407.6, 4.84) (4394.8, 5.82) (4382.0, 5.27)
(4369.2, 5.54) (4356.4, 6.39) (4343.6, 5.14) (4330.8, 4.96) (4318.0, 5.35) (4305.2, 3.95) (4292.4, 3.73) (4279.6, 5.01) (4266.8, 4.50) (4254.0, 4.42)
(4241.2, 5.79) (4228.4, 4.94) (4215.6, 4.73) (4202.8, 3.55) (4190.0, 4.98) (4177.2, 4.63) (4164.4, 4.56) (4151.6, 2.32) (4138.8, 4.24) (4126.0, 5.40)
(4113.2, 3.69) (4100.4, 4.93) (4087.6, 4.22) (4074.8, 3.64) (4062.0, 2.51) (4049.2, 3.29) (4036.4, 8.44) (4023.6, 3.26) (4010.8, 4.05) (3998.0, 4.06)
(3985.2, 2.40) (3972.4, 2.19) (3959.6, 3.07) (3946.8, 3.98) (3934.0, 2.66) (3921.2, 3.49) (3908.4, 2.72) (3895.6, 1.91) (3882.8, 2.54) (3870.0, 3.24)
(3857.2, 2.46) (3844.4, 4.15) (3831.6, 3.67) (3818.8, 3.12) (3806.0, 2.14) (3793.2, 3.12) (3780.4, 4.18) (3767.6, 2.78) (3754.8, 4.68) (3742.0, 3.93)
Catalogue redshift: 0.082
